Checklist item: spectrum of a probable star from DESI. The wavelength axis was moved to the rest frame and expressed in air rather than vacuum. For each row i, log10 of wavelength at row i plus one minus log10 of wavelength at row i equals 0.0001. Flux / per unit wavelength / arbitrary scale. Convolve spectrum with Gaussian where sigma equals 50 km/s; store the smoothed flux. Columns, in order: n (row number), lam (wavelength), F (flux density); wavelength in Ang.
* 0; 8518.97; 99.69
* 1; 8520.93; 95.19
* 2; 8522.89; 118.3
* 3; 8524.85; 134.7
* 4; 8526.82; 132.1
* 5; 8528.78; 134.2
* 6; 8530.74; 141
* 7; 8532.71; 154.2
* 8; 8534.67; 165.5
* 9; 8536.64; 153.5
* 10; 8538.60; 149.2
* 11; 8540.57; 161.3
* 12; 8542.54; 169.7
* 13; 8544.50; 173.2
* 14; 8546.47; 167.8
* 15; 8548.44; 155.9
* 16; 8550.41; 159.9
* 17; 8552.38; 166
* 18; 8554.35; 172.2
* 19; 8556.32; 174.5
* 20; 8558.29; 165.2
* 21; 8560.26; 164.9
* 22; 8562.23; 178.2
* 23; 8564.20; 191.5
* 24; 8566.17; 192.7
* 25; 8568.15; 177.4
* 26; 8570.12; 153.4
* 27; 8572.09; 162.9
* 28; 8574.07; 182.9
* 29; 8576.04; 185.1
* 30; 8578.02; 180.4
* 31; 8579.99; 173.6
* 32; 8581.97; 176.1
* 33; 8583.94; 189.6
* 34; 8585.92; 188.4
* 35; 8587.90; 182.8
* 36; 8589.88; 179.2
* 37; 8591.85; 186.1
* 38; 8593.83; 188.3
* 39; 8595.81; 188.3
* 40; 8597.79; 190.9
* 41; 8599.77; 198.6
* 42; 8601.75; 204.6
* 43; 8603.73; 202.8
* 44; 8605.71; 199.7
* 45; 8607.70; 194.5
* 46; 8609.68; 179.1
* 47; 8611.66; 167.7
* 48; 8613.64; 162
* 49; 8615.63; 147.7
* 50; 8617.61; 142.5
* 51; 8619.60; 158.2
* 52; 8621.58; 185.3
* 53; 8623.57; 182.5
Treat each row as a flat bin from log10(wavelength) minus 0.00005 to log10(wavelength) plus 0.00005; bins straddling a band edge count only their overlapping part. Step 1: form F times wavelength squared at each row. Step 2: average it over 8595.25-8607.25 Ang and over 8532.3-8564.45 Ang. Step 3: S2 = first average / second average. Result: 1.2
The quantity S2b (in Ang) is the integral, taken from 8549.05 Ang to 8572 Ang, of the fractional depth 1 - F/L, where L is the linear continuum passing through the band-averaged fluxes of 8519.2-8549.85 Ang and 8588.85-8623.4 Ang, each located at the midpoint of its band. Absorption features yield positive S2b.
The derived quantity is -1.9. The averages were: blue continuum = 146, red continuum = 181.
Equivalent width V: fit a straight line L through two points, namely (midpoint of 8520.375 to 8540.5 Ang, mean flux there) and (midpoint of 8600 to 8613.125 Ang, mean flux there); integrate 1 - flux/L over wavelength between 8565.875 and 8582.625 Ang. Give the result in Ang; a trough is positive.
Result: -0.6 Ang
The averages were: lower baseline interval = 140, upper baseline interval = 191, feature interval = 175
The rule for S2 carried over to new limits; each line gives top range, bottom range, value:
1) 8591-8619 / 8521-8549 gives 1.24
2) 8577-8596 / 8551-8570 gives 1.06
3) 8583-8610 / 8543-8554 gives 1.17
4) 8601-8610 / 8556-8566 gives 1.13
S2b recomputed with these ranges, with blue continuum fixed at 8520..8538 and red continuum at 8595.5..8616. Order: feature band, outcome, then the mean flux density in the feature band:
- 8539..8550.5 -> -1.35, 164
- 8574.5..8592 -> -1.08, 182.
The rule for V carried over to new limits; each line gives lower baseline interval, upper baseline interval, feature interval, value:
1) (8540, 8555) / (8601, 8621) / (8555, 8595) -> -2.02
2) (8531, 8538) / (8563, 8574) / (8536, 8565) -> -0.27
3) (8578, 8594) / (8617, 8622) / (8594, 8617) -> -1.94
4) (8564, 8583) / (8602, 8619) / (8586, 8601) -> -1.01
